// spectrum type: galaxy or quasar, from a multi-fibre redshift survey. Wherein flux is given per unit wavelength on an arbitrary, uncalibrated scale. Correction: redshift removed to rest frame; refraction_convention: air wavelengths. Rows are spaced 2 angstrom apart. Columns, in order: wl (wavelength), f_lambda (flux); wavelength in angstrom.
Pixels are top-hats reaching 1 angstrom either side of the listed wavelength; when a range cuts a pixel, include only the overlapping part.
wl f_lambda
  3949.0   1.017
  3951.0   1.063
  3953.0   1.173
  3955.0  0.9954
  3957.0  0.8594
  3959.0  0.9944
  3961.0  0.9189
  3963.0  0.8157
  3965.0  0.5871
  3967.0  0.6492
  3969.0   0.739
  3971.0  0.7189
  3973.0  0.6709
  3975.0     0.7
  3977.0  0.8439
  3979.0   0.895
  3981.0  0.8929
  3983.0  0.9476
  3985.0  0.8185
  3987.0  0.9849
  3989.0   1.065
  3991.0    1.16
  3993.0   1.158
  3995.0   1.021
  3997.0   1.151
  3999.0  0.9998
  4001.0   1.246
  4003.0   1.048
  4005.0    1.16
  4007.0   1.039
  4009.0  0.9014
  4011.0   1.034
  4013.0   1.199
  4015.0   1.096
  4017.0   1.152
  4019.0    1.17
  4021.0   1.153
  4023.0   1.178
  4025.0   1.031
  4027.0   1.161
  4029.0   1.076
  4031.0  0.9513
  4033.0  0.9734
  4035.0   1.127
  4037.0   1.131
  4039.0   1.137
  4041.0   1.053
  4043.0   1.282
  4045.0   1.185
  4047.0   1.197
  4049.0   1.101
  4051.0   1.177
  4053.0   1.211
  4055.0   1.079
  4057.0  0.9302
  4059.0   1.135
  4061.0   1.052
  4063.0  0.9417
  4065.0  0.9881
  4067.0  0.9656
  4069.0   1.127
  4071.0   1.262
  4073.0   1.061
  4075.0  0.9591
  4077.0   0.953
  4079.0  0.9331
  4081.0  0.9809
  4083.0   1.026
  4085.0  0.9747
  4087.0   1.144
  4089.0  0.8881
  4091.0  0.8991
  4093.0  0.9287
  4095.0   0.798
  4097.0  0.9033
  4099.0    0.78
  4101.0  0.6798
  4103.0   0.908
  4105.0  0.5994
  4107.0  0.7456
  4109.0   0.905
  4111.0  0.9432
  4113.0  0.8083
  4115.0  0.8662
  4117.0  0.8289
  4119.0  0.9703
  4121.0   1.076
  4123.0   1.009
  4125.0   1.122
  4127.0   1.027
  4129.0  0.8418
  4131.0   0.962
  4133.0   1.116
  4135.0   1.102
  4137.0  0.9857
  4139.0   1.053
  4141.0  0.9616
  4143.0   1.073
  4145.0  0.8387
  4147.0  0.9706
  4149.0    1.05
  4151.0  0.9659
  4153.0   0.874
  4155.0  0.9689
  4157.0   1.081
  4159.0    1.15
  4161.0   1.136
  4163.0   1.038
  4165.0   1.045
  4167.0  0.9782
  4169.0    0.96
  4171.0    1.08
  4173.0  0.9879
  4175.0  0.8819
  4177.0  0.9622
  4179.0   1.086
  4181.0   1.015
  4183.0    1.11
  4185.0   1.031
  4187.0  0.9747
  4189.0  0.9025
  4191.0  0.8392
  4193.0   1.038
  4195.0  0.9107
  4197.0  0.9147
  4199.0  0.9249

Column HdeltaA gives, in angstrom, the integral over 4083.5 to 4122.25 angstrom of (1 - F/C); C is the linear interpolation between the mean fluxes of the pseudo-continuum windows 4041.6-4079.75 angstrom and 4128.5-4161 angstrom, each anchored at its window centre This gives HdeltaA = 6.1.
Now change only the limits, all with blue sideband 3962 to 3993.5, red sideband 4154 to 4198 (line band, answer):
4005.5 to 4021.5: -4.0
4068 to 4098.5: -1.8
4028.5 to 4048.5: -4.8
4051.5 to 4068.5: -2.5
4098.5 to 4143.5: 1.5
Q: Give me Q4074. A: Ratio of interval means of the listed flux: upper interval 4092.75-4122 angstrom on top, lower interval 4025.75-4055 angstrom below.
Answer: 0.8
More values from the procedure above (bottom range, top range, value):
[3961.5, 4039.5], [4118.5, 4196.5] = 1.01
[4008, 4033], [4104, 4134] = 0.85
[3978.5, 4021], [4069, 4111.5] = 0.87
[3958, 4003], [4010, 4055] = 1.23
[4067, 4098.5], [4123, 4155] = 1.01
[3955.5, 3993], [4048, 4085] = 1.22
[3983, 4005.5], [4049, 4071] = 1.01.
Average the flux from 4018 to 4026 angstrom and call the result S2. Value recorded 1.13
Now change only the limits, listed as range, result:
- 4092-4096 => 0.863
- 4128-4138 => 1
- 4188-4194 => 0.927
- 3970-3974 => 0.695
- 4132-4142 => 1.04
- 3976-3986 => 0.88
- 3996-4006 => 1.12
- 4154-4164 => 1.07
